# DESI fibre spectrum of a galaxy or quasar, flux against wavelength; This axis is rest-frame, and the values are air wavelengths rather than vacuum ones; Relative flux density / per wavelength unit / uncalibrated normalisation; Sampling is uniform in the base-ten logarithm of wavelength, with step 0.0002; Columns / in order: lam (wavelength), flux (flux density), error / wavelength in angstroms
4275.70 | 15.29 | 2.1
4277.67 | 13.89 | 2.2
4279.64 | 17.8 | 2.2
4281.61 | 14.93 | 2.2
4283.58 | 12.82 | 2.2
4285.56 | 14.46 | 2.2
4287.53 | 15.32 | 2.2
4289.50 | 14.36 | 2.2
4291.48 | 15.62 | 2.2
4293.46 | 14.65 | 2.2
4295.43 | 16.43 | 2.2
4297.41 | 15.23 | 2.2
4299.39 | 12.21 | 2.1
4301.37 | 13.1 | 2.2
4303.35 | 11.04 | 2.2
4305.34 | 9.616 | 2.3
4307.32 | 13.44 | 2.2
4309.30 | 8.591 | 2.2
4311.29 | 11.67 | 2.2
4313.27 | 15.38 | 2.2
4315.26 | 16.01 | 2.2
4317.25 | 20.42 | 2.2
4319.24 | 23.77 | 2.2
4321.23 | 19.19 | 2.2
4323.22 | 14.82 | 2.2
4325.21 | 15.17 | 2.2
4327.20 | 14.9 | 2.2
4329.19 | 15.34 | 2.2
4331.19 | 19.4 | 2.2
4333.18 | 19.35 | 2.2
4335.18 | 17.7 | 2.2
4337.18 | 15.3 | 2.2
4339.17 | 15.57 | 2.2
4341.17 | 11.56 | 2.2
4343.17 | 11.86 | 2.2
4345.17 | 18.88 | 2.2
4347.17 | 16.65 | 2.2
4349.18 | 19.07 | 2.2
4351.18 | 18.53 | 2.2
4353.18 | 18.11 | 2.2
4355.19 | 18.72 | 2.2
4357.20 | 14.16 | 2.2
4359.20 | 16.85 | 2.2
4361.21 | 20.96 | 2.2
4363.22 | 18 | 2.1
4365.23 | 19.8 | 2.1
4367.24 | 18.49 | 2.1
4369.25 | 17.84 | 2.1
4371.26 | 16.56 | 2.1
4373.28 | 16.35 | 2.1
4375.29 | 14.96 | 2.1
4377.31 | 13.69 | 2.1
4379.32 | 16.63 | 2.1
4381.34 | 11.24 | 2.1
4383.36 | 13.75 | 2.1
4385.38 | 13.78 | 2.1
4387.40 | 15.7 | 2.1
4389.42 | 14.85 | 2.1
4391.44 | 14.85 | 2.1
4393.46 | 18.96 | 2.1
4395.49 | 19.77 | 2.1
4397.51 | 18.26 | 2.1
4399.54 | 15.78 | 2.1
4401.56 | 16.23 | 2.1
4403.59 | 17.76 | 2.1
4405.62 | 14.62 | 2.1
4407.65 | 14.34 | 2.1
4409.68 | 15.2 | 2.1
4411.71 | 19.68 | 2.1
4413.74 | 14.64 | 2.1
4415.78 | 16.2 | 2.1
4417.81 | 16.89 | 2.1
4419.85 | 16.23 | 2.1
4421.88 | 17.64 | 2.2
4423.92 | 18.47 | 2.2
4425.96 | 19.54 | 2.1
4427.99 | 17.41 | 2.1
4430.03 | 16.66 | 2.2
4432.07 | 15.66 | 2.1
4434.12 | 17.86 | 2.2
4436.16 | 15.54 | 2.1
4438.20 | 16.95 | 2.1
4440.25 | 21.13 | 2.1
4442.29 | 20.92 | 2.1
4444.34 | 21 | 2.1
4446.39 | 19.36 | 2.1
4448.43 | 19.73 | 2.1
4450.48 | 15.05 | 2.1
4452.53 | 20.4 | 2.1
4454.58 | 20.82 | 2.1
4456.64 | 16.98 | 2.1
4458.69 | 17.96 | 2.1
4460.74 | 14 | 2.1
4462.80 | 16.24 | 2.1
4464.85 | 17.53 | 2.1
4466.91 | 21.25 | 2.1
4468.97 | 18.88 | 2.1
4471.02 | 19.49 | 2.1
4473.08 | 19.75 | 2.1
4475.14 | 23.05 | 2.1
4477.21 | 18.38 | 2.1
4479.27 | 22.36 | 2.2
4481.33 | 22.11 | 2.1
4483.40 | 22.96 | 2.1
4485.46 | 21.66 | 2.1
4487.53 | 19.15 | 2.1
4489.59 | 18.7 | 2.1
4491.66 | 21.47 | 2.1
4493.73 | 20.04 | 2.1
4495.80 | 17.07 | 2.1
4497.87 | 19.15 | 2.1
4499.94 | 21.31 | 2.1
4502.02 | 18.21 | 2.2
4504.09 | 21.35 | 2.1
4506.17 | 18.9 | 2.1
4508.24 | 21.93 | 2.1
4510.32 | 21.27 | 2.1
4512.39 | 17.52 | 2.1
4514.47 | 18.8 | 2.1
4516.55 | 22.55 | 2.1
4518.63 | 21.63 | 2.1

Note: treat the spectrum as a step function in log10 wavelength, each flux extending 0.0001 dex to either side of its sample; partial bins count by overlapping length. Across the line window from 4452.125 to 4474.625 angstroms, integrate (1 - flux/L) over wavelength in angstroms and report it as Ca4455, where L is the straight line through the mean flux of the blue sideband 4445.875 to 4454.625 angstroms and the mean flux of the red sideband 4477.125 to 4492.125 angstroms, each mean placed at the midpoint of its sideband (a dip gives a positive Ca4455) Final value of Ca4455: 1.3 angstroms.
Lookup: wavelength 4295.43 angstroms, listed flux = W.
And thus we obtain 16.43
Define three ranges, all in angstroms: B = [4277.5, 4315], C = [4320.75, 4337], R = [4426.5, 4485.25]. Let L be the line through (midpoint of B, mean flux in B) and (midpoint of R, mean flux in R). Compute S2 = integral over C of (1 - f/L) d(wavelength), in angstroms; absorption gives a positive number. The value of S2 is -2.2 angstroms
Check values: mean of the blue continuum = 13.8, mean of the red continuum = 19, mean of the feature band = 16.8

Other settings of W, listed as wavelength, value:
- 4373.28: 16.35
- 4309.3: 8.591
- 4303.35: 11.04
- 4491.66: 21.47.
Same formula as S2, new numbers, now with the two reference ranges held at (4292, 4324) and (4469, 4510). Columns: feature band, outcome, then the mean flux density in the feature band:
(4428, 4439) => 1.2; 16.6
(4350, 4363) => -1.3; 17.9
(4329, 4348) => -0.6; 16.2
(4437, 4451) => -0.2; 19.3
